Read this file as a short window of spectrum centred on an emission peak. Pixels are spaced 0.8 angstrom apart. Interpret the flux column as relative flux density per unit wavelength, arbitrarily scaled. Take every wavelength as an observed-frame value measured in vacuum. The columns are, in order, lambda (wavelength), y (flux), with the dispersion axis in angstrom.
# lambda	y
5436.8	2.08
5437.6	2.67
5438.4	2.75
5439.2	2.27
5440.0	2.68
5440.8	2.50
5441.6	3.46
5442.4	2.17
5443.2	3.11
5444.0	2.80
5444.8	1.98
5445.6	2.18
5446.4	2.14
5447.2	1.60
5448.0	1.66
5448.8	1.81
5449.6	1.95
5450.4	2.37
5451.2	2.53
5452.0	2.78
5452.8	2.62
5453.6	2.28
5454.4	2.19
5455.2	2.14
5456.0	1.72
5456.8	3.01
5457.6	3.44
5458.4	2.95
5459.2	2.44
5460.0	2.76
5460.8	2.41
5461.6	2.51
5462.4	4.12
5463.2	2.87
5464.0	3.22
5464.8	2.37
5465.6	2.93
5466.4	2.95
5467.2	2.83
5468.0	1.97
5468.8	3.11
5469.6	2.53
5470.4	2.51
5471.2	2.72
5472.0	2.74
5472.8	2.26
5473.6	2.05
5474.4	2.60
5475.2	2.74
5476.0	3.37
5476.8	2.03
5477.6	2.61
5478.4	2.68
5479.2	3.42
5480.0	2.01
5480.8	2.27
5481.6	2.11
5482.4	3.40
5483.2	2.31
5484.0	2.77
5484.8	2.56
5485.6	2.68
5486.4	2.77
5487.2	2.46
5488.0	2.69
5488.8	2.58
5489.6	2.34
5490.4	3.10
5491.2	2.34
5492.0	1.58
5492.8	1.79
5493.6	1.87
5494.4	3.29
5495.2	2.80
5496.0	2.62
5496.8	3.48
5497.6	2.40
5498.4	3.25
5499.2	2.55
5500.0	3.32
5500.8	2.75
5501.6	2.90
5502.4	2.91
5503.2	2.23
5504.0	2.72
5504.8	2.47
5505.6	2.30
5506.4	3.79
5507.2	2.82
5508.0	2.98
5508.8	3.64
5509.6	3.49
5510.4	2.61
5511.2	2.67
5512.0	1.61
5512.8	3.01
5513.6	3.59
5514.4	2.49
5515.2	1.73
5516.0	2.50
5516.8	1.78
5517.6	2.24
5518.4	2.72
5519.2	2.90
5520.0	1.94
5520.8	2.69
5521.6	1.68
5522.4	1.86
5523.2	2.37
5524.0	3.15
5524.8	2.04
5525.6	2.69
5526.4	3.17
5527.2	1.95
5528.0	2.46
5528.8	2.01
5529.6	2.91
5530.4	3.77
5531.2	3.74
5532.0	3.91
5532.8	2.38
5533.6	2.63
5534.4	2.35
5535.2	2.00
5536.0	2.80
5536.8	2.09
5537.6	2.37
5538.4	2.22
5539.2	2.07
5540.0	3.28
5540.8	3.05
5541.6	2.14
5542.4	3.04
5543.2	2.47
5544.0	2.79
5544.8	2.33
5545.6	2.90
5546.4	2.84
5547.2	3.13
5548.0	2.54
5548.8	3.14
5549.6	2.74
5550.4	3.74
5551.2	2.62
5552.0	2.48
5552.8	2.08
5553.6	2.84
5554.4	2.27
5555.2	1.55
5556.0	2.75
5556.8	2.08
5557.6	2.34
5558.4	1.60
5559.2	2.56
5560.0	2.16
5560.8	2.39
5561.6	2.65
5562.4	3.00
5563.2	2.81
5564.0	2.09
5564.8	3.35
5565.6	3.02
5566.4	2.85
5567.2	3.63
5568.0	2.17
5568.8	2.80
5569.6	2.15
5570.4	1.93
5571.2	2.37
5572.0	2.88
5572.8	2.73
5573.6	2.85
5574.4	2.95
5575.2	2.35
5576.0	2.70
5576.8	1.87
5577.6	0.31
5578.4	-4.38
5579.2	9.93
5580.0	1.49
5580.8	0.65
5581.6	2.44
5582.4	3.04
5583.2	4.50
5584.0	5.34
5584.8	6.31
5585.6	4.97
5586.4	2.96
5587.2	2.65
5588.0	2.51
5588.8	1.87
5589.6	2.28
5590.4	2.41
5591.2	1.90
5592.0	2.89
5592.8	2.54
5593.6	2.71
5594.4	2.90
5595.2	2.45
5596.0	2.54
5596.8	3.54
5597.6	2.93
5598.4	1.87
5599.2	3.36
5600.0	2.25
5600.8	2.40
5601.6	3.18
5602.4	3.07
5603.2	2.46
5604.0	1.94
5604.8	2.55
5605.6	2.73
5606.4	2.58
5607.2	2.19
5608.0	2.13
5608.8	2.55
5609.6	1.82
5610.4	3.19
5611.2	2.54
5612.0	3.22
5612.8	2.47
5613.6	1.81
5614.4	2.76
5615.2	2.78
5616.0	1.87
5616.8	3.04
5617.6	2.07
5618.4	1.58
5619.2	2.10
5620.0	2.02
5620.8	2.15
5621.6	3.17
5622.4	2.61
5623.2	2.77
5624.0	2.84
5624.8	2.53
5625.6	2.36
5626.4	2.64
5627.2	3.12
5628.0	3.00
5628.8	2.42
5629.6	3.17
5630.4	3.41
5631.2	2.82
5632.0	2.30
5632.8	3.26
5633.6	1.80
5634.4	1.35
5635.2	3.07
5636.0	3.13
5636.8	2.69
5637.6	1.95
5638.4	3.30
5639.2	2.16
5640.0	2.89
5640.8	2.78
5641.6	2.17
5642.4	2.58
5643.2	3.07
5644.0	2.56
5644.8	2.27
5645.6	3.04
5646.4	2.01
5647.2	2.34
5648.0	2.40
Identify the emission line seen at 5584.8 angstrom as [O III]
